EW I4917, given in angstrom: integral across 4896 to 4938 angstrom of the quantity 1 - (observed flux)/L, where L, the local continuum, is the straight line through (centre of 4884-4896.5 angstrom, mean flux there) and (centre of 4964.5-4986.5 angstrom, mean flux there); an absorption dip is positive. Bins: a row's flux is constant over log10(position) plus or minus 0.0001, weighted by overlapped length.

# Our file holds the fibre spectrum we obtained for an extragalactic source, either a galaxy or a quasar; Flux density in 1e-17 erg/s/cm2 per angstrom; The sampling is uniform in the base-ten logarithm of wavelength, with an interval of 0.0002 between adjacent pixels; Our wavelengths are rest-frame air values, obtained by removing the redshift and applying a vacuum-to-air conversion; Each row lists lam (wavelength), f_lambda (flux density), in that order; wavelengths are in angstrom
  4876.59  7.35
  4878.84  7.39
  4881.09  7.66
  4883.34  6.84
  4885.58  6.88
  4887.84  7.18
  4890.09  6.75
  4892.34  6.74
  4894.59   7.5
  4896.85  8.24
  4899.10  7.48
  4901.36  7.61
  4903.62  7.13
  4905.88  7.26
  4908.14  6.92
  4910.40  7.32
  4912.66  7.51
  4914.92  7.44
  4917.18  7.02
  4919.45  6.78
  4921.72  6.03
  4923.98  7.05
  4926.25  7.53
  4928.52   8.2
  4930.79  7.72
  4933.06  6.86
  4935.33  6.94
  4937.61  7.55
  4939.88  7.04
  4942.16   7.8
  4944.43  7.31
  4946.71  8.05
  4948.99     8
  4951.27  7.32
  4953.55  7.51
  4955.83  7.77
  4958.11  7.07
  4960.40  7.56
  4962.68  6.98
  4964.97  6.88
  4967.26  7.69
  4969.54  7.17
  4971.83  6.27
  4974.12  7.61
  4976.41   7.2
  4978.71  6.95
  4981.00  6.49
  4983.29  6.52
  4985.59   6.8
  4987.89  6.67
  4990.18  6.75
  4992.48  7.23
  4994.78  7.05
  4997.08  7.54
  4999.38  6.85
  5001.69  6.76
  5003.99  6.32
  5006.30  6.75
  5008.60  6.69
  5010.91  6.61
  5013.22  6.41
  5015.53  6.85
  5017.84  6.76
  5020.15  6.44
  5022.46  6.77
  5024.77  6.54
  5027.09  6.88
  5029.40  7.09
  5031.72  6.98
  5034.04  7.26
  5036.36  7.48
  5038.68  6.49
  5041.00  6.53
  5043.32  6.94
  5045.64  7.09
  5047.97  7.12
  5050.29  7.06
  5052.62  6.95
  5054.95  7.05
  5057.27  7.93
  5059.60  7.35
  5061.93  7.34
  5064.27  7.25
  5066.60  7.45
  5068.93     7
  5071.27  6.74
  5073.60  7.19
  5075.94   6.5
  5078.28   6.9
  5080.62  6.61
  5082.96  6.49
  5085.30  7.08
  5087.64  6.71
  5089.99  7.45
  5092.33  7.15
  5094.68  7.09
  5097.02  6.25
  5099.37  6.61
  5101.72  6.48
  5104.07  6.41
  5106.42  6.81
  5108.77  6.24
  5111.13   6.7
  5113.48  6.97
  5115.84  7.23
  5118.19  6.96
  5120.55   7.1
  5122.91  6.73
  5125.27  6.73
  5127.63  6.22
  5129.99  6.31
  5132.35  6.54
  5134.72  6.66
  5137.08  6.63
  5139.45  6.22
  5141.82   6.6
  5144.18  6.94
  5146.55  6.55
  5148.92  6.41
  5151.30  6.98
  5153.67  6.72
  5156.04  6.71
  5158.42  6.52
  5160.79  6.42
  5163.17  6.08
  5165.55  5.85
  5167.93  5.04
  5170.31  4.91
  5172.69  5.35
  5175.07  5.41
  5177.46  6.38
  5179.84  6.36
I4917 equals -1.4 angstrom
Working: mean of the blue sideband 7.08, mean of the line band 7.28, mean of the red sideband 6.96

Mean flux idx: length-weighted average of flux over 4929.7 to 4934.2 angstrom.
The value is 7.29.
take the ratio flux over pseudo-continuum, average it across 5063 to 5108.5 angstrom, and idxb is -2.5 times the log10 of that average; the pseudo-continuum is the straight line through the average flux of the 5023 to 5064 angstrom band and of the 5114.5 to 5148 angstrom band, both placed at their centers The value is 0.006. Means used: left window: 7.06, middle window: 6.84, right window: 6.67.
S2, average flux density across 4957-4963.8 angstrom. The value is 7.2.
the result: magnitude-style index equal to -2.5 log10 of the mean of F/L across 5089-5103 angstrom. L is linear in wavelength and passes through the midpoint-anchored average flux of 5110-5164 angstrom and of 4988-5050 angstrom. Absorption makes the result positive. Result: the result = -0.02 mag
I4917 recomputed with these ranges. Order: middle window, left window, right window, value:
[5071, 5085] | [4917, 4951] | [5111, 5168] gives 0.1 angstrom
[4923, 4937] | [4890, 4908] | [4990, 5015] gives -0.4 angstrom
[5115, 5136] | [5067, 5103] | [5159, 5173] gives -1.6 angstrom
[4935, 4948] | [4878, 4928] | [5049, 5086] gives -0.6 angstrom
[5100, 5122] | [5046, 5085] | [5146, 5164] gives 0.1 angstrom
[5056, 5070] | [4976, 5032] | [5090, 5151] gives -1.4 angstrom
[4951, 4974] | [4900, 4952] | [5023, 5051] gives -0.1 angstrom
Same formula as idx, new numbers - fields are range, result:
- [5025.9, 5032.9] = 6.98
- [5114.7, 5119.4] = 7.1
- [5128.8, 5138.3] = 6.53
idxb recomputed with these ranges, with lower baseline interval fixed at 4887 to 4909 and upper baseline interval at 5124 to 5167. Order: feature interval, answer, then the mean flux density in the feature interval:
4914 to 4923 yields 0.06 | 6.81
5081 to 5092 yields -0.04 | 6.93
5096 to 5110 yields 0.03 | 6.47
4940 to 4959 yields -0.07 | 7.58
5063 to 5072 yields -0.06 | 7.12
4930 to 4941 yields -0.01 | 7.21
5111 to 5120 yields -0.07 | 7.01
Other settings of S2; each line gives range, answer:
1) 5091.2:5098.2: 6.83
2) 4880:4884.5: 7.26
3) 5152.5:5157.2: 6.72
